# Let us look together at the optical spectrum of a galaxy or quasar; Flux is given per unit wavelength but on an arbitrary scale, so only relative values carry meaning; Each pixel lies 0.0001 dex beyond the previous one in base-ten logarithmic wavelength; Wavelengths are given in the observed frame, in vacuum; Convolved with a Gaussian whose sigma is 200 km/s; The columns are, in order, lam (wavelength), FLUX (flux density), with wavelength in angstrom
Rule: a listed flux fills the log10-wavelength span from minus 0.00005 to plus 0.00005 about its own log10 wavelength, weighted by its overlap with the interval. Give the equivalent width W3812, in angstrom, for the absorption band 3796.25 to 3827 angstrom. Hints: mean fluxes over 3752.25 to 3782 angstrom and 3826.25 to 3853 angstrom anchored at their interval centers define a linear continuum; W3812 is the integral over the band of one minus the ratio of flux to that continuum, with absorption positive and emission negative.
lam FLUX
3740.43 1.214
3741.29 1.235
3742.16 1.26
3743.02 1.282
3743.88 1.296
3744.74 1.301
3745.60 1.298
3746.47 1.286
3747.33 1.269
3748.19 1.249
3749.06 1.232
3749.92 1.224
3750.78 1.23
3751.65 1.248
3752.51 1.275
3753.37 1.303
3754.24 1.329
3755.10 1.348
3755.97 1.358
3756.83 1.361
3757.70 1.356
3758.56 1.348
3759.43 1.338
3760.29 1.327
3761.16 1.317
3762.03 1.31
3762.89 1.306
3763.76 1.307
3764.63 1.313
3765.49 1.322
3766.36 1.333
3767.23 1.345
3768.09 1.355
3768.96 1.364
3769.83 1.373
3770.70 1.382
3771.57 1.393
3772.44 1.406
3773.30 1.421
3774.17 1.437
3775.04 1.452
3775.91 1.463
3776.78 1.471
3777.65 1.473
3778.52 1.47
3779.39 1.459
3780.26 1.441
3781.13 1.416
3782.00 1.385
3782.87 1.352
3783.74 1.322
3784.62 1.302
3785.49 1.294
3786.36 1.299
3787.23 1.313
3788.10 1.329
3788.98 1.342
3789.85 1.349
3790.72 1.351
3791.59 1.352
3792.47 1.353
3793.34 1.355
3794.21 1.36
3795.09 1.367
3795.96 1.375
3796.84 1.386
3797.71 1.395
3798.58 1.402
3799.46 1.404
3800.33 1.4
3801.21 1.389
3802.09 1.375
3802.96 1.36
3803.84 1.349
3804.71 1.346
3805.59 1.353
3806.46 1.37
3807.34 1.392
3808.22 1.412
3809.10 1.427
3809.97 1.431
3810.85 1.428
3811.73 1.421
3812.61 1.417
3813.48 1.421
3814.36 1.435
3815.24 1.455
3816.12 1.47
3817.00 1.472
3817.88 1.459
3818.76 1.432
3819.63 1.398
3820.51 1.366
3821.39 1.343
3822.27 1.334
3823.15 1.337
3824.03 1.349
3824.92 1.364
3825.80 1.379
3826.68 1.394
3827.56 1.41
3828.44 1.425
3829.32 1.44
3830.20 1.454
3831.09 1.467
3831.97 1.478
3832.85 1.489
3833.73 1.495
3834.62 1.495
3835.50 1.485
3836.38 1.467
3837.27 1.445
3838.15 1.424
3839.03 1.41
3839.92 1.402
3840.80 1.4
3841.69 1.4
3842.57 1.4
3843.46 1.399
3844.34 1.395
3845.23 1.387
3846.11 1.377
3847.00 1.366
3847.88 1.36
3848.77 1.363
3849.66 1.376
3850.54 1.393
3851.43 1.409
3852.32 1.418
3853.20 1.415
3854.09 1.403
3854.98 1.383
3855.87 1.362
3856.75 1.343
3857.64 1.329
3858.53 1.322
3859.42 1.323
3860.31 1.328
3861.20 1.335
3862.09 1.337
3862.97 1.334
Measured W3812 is 0.1 angstrom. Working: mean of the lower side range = 1.37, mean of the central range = 1.4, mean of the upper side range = 1.42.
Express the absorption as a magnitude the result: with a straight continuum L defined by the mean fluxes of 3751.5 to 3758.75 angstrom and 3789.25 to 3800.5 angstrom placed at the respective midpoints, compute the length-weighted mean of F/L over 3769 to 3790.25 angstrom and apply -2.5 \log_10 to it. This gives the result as -0.03 mag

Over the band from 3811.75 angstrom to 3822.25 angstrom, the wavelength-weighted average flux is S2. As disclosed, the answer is 1.42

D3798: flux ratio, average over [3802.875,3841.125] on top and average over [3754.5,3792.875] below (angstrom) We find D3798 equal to 1.04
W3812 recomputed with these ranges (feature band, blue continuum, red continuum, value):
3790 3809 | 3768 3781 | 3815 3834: 0.6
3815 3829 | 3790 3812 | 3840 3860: -0.2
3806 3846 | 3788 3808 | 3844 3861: -1.5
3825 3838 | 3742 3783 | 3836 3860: -0.7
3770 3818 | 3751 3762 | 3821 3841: -0.7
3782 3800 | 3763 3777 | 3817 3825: 0.4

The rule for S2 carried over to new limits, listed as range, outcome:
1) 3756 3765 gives 1.33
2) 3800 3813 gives 1.39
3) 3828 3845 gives 1.44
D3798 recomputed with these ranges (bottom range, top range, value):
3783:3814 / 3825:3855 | 1.03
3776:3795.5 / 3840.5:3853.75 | 1.01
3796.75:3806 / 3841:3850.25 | 1.00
